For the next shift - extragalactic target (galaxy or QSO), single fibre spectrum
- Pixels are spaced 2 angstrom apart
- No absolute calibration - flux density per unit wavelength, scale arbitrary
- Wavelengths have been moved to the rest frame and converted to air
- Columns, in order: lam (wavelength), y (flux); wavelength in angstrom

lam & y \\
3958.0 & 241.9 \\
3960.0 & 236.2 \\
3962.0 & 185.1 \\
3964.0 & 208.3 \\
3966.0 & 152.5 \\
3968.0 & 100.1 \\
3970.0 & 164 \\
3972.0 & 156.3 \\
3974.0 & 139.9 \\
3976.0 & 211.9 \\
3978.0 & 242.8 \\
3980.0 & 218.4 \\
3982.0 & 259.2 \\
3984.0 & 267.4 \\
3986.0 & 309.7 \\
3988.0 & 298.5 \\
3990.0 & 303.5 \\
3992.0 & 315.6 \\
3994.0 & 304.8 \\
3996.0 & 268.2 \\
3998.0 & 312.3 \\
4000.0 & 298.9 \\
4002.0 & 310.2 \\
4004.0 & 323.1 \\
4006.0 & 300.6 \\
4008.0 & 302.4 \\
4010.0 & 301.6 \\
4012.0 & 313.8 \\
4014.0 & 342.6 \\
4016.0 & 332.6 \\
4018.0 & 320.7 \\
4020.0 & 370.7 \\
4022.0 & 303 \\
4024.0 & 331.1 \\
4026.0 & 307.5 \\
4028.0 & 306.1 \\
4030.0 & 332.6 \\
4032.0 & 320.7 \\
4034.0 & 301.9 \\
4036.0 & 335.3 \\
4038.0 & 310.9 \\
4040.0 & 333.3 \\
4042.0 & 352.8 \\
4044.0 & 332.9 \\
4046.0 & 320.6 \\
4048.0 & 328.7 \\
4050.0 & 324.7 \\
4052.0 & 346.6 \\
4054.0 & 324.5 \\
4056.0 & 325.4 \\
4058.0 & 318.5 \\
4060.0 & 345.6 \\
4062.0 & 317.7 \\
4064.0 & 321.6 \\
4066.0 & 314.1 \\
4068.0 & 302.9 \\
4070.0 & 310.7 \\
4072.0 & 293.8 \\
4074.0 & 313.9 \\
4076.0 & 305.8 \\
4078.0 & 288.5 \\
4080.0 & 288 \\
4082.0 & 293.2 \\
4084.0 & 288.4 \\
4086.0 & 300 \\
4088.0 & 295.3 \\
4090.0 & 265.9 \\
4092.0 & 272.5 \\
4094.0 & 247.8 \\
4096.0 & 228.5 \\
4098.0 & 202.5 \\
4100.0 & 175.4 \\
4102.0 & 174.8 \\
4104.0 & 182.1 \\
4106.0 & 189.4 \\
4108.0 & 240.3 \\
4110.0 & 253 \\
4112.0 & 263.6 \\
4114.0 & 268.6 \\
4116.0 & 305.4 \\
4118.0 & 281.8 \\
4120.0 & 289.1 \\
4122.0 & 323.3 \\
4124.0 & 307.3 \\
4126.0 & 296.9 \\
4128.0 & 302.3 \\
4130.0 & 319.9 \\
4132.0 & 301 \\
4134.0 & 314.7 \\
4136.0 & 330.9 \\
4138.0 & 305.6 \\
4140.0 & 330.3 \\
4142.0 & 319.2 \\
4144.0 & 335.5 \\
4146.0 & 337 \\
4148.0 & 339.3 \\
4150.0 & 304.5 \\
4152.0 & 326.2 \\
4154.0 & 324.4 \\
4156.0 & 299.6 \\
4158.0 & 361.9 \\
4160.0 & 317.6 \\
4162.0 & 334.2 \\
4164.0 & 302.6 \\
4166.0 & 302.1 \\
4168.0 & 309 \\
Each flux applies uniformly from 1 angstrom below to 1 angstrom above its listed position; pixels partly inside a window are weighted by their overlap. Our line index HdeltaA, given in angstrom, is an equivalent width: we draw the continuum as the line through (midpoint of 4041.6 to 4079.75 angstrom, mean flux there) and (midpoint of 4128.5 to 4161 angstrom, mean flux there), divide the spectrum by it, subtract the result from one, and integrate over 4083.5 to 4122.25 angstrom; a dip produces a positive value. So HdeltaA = 8.5 angstrom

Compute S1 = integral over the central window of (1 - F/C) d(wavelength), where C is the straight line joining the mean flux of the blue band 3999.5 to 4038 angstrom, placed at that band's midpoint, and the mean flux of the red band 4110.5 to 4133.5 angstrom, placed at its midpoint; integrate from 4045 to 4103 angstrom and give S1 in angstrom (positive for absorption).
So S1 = 3.02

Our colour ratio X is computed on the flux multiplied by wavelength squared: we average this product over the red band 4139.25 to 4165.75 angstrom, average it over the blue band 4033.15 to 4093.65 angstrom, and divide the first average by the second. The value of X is 1.09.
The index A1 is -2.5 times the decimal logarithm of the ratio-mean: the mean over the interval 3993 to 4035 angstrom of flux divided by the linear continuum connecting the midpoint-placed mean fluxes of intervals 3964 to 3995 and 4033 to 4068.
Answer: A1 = -0.14 mag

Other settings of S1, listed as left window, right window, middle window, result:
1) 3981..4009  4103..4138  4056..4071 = -1.6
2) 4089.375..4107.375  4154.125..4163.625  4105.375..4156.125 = -5.0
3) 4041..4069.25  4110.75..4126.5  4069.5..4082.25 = 0.7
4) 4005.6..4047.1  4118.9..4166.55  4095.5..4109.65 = 5.3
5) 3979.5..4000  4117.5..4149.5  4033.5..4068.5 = -3.1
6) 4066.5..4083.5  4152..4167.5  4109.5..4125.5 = 1.1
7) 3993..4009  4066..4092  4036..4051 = -1.6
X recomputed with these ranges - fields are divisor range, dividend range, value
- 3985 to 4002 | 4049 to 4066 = 1.12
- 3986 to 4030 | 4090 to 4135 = 0.88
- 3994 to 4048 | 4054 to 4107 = 0.89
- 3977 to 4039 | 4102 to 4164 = 1.04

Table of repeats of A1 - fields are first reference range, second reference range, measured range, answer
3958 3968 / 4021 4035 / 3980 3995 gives -0.21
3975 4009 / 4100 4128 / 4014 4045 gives -0.18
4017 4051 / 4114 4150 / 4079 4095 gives 0.13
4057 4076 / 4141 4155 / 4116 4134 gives 0.07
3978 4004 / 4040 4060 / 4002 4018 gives -0.05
